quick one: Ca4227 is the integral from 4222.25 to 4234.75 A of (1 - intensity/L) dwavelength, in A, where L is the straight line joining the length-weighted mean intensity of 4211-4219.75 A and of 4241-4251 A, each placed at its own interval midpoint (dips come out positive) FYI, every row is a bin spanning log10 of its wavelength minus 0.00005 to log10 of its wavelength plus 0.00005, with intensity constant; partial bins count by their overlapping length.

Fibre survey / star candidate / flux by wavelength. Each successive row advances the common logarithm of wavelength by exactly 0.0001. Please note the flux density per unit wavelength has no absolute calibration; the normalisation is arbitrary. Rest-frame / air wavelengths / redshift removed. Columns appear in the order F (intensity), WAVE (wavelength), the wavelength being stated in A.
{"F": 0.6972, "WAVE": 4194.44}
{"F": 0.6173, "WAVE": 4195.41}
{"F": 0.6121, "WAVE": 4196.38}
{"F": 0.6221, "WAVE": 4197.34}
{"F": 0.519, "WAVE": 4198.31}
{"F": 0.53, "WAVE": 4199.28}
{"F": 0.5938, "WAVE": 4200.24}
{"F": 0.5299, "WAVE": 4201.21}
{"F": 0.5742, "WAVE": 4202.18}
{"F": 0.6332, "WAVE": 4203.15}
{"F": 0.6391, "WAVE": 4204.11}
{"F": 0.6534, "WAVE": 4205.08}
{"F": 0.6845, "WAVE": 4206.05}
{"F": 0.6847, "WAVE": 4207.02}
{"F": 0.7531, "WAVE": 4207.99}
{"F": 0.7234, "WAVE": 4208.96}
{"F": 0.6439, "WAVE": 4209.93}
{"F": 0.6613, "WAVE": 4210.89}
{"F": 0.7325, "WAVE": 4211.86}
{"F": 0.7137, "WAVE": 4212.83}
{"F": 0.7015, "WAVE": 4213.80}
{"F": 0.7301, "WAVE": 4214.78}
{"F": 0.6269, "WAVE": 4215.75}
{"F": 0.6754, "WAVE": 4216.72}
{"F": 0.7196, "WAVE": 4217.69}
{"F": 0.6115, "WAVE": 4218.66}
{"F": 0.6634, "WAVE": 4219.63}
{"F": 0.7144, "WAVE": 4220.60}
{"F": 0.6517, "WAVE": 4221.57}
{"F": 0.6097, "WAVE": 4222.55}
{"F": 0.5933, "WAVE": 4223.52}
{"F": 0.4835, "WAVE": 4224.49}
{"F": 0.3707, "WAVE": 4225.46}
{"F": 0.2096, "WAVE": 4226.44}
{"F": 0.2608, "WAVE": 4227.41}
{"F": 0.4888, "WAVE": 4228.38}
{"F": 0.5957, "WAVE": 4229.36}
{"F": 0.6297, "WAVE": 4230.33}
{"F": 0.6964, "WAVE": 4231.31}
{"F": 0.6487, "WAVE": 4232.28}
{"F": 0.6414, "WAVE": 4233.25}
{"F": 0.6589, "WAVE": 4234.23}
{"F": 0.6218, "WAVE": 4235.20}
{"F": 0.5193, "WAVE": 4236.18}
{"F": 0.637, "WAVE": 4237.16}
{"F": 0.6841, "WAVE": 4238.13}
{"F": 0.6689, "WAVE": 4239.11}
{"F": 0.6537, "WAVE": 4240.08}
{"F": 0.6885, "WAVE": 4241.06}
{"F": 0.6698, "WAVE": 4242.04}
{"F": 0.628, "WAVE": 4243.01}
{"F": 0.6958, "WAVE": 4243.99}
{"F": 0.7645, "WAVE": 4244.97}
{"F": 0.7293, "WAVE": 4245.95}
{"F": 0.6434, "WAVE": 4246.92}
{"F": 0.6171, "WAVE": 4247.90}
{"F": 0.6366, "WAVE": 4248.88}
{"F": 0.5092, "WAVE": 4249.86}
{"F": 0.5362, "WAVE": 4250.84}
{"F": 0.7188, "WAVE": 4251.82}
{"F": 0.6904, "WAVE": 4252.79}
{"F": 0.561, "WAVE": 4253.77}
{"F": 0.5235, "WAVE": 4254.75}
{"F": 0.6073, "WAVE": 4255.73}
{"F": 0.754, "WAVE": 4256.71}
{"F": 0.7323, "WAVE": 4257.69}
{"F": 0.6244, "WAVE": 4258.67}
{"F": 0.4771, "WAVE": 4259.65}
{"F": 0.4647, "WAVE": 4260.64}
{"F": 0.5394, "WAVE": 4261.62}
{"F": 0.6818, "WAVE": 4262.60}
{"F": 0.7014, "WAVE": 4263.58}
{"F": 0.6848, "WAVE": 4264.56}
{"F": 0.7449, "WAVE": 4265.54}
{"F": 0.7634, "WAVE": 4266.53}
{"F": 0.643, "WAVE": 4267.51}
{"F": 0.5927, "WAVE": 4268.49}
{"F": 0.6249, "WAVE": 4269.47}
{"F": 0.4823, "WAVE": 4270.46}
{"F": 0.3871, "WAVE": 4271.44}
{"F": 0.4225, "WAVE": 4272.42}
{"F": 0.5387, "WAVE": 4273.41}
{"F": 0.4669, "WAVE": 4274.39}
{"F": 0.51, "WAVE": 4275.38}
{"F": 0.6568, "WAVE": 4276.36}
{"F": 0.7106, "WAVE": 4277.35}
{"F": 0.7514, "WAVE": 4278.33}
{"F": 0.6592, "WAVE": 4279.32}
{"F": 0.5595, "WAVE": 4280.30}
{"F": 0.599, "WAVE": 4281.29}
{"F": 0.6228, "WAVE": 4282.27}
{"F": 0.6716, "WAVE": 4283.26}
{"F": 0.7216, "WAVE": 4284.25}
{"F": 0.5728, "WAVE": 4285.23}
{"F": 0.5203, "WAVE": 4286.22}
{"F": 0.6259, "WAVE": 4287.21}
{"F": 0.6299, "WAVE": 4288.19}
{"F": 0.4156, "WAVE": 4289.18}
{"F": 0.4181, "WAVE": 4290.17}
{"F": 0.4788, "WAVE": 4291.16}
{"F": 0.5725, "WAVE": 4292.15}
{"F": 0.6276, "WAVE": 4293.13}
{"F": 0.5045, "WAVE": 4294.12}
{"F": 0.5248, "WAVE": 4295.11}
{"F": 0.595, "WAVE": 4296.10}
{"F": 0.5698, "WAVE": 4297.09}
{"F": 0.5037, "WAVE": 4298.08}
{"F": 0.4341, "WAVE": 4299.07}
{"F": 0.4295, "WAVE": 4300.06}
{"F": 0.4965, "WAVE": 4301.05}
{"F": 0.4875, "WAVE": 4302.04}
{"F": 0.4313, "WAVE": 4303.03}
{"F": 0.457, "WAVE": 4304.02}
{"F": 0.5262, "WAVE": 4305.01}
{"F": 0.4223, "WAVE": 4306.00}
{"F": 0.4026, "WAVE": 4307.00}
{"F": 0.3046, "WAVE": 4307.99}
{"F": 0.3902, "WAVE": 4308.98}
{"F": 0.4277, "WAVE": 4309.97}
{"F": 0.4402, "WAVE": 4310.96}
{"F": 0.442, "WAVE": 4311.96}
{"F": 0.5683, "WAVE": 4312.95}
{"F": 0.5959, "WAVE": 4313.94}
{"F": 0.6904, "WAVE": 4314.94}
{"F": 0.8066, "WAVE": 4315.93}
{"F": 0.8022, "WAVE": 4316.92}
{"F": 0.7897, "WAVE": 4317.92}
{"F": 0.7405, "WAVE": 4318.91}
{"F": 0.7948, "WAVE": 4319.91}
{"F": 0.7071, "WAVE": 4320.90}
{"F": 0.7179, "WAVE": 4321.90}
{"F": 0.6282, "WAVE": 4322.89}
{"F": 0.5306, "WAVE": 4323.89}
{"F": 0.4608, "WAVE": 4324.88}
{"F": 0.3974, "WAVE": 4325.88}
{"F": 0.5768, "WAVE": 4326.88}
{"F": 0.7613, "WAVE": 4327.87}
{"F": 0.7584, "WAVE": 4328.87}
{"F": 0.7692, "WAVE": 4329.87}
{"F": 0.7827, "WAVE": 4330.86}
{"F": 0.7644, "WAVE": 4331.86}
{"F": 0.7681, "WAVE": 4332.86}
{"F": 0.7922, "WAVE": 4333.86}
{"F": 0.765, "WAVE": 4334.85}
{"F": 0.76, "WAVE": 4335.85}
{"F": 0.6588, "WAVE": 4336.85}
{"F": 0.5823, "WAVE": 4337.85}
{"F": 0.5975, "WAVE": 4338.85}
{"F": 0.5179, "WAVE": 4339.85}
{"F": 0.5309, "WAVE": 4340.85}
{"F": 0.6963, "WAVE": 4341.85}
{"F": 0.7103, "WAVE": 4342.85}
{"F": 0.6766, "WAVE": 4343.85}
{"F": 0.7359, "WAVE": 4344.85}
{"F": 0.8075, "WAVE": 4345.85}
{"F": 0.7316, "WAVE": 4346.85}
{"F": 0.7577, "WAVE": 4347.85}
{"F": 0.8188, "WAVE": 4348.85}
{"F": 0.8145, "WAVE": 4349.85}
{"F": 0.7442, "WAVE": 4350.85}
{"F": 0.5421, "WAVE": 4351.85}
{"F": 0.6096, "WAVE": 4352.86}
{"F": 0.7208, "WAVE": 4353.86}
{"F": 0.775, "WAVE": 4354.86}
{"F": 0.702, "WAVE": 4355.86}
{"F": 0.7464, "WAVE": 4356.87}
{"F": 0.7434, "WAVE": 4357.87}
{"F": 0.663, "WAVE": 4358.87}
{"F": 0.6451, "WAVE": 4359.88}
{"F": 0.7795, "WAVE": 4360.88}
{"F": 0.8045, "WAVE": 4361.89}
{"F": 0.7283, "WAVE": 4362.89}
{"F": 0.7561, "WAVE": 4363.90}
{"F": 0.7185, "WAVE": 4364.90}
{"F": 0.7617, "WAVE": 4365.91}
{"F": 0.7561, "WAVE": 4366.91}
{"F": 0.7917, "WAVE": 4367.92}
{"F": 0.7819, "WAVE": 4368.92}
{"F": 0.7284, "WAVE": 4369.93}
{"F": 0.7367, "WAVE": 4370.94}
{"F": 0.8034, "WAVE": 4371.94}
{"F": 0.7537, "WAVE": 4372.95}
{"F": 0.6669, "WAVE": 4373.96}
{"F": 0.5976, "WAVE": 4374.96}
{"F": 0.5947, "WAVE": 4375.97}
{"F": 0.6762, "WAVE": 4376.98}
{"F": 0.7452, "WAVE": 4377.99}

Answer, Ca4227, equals 2.62 A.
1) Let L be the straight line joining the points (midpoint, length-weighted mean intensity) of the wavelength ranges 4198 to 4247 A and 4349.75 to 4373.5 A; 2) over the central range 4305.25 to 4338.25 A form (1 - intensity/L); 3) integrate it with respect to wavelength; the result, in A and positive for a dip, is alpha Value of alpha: 3.4 A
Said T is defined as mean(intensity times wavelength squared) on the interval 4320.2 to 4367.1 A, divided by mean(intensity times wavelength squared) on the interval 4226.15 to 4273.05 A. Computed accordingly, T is 1.20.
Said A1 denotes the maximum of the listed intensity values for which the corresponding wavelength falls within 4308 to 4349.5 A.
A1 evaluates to 0.8188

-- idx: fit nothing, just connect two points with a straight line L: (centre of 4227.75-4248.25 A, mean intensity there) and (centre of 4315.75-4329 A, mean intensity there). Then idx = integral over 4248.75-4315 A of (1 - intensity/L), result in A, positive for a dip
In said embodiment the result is 10.0 A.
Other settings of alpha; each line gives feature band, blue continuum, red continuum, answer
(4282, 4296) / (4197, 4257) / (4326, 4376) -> 2.2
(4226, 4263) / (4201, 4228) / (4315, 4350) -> 1.7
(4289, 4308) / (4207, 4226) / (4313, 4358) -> 5.5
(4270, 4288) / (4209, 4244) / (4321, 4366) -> 1.9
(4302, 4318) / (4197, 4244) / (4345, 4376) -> 3.9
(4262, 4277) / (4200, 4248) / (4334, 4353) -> 1.3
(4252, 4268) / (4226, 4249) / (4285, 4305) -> -1.8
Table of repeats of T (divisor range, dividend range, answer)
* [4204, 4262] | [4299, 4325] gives 0.93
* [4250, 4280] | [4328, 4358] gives 1.22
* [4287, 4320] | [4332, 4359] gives 1.34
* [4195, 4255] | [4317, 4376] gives 1.20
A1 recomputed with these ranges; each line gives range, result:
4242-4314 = 0.7645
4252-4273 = 0.7634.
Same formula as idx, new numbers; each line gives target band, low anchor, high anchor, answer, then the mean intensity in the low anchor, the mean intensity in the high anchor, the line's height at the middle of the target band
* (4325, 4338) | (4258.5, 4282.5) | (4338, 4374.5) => -0.3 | 0.596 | 0.717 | 0.682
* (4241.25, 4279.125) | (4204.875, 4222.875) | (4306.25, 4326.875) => 1.0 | 0.683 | 0.58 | 0.636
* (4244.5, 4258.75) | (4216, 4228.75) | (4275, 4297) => -2.0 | 0.545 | 0.589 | 0.565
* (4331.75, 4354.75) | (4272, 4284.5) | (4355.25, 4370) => 0.3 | 0.605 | 0.741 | 0.71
